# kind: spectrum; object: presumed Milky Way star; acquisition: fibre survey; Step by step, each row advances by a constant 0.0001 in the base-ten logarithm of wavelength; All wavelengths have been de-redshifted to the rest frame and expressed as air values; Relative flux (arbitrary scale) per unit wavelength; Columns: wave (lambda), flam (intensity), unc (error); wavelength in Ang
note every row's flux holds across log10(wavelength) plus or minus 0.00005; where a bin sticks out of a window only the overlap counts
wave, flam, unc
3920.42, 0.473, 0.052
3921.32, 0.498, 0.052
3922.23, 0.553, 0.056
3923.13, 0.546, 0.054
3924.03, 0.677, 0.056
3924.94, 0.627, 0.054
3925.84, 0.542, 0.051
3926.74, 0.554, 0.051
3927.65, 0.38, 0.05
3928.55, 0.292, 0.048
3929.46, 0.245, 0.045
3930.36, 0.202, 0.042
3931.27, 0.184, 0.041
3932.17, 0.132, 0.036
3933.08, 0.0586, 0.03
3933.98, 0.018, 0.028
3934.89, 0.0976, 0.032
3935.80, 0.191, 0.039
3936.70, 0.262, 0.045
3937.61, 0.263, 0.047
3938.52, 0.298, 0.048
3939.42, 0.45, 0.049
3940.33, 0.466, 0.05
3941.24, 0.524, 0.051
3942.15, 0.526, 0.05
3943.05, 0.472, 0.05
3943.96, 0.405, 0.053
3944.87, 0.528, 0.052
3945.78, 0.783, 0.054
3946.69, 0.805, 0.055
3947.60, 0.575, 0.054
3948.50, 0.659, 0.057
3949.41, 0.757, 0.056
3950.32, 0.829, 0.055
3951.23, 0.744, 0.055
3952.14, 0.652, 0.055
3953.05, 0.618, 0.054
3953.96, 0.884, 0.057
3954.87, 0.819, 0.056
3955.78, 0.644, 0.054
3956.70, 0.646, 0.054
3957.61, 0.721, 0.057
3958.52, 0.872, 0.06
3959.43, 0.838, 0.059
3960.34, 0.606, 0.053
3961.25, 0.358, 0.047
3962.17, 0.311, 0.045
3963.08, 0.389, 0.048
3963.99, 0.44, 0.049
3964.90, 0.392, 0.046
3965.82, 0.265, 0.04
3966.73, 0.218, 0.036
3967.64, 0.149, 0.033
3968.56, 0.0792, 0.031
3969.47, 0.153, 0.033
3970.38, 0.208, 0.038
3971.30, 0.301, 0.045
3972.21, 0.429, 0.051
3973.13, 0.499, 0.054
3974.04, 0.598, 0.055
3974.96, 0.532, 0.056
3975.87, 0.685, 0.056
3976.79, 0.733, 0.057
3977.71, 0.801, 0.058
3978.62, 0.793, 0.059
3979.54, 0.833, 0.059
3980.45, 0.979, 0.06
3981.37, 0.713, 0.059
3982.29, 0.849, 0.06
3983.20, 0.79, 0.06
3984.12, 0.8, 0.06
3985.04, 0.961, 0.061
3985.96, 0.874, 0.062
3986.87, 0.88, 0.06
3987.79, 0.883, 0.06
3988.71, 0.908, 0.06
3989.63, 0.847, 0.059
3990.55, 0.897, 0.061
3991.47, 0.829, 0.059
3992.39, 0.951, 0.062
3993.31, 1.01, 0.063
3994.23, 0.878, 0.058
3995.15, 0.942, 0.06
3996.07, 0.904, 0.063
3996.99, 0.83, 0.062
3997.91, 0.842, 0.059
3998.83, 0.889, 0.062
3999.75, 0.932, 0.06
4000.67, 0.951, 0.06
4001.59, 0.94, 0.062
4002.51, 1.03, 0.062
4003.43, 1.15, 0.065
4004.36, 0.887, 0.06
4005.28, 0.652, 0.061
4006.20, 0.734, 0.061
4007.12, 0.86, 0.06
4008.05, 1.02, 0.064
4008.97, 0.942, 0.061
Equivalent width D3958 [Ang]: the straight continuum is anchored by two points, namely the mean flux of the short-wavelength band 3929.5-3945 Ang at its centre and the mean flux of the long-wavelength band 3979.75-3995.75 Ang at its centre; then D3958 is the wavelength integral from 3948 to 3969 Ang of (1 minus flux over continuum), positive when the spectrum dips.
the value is -2.1 Ang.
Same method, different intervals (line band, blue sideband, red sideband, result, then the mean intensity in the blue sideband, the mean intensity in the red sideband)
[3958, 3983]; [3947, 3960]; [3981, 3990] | 8.7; 0.733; 0.852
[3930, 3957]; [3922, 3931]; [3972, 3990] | 4.2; 0.454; 0.774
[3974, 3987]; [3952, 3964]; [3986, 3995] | 0.4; 0.635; 0.898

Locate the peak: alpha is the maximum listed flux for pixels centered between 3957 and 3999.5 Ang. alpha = 1.01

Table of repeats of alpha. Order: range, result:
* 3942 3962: 0.884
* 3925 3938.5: 0.554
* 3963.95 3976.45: 0.685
